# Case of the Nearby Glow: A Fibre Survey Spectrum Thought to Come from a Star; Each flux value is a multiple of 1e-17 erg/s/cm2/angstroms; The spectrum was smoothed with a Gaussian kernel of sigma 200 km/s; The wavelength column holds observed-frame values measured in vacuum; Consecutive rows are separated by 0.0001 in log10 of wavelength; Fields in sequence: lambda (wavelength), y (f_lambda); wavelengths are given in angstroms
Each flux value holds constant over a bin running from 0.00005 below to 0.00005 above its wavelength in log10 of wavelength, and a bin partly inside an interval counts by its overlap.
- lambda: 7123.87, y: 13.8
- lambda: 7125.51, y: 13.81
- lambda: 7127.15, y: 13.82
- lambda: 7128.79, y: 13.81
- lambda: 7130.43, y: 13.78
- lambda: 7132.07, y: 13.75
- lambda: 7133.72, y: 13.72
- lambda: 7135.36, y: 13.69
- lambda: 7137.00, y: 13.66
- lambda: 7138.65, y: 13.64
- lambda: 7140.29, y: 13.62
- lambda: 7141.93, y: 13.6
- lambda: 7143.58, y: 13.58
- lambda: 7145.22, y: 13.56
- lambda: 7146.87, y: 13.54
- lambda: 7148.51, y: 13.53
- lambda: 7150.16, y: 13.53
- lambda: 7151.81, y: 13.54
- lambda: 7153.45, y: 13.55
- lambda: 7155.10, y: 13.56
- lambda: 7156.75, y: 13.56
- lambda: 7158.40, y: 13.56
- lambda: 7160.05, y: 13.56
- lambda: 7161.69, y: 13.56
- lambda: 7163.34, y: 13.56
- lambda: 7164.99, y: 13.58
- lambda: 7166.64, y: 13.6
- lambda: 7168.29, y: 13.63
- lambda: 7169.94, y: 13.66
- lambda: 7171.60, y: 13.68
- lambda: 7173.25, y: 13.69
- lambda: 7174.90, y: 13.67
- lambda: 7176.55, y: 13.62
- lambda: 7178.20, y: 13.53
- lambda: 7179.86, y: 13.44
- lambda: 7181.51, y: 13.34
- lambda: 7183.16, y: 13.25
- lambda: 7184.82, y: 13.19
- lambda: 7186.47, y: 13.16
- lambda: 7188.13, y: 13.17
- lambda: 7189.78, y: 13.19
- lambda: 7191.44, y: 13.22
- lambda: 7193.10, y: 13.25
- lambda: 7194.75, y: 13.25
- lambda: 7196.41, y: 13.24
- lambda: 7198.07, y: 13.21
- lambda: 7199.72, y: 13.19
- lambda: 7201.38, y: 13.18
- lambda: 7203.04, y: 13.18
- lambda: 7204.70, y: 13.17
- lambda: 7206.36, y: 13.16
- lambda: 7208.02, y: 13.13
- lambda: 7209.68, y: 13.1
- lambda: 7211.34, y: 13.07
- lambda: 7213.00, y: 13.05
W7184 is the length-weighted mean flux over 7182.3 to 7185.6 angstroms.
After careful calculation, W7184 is 13.2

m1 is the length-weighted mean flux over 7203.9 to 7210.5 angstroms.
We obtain 13.1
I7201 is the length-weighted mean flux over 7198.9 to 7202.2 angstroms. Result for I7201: 13.2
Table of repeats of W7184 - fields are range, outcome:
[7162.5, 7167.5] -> 13.6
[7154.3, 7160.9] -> 13.6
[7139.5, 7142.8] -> 13.6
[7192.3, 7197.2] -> 13.3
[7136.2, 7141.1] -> 13.6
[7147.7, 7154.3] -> 13.5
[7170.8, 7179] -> 13.7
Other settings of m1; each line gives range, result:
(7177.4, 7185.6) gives 13.3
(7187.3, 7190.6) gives 13.2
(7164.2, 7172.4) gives 13.6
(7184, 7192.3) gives 13.2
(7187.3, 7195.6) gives 13.2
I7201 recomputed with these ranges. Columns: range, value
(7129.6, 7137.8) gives 13.7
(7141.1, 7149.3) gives 13.6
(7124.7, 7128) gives 13.8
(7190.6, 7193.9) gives 13.2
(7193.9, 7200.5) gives 13.2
